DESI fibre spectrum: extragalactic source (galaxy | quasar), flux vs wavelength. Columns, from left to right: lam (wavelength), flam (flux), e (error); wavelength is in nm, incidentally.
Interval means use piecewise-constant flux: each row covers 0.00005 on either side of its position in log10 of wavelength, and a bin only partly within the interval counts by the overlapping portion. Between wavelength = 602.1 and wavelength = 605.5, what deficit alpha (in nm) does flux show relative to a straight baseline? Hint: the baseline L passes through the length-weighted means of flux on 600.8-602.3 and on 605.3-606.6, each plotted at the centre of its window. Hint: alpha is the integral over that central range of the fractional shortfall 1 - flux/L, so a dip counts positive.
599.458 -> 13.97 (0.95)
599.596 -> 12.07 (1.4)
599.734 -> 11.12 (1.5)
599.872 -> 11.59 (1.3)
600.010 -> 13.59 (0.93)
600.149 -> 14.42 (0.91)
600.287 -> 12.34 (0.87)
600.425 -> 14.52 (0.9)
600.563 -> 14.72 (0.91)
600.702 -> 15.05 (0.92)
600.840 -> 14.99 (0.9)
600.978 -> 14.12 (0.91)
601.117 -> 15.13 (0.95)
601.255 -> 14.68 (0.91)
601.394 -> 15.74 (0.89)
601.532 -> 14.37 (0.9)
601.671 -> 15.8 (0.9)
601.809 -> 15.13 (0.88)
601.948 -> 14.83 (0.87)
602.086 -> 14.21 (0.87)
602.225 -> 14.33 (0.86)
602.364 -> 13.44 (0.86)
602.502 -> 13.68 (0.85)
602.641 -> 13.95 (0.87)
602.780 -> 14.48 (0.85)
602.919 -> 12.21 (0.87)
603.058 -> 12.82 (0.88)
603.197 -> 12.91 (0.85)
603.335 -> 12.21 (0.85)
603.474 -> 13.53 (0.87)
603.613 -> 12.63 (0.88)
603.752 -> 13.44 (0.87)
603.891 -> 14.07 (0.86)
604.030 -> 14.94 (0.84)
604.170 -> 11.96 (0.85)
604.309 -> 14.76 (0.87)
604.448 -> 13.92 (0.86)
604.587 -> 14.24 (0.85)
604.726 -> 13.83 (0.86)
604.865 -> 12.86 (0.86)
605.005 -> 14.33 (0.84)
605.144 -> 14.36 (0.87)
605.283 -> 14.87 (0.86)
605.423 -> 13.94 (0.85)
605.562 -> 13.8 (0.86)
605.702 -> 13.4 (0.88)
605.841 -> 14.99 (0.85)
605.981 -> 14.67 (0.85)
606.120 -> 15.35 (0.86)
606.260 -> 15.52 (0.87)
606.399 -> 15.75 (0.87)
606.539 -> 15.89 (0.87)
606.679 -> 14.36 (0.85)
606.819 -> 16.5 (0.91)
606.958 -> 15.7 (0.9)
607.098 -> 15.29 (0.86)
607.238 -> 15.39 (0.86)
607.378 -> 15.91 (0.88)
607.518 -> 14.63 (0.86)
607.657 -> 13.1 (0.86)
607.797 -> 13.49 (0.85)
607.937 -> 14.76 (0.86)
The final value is 0.27 nm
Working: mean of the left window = 14.8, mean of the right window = 14.8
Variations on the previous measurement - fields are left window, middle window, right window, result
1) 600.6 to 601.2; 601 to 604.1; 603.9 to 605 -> 0.072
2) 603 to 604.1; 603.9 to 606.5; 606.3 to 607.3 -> 0.025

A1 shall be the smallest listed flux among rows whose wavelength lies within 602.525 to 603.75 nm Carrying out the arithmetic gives 12.21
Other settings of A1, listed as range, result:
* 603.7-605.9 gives 11.96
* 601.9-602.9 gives 13.44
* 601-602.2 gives 14.21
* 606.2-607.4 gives 14.36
